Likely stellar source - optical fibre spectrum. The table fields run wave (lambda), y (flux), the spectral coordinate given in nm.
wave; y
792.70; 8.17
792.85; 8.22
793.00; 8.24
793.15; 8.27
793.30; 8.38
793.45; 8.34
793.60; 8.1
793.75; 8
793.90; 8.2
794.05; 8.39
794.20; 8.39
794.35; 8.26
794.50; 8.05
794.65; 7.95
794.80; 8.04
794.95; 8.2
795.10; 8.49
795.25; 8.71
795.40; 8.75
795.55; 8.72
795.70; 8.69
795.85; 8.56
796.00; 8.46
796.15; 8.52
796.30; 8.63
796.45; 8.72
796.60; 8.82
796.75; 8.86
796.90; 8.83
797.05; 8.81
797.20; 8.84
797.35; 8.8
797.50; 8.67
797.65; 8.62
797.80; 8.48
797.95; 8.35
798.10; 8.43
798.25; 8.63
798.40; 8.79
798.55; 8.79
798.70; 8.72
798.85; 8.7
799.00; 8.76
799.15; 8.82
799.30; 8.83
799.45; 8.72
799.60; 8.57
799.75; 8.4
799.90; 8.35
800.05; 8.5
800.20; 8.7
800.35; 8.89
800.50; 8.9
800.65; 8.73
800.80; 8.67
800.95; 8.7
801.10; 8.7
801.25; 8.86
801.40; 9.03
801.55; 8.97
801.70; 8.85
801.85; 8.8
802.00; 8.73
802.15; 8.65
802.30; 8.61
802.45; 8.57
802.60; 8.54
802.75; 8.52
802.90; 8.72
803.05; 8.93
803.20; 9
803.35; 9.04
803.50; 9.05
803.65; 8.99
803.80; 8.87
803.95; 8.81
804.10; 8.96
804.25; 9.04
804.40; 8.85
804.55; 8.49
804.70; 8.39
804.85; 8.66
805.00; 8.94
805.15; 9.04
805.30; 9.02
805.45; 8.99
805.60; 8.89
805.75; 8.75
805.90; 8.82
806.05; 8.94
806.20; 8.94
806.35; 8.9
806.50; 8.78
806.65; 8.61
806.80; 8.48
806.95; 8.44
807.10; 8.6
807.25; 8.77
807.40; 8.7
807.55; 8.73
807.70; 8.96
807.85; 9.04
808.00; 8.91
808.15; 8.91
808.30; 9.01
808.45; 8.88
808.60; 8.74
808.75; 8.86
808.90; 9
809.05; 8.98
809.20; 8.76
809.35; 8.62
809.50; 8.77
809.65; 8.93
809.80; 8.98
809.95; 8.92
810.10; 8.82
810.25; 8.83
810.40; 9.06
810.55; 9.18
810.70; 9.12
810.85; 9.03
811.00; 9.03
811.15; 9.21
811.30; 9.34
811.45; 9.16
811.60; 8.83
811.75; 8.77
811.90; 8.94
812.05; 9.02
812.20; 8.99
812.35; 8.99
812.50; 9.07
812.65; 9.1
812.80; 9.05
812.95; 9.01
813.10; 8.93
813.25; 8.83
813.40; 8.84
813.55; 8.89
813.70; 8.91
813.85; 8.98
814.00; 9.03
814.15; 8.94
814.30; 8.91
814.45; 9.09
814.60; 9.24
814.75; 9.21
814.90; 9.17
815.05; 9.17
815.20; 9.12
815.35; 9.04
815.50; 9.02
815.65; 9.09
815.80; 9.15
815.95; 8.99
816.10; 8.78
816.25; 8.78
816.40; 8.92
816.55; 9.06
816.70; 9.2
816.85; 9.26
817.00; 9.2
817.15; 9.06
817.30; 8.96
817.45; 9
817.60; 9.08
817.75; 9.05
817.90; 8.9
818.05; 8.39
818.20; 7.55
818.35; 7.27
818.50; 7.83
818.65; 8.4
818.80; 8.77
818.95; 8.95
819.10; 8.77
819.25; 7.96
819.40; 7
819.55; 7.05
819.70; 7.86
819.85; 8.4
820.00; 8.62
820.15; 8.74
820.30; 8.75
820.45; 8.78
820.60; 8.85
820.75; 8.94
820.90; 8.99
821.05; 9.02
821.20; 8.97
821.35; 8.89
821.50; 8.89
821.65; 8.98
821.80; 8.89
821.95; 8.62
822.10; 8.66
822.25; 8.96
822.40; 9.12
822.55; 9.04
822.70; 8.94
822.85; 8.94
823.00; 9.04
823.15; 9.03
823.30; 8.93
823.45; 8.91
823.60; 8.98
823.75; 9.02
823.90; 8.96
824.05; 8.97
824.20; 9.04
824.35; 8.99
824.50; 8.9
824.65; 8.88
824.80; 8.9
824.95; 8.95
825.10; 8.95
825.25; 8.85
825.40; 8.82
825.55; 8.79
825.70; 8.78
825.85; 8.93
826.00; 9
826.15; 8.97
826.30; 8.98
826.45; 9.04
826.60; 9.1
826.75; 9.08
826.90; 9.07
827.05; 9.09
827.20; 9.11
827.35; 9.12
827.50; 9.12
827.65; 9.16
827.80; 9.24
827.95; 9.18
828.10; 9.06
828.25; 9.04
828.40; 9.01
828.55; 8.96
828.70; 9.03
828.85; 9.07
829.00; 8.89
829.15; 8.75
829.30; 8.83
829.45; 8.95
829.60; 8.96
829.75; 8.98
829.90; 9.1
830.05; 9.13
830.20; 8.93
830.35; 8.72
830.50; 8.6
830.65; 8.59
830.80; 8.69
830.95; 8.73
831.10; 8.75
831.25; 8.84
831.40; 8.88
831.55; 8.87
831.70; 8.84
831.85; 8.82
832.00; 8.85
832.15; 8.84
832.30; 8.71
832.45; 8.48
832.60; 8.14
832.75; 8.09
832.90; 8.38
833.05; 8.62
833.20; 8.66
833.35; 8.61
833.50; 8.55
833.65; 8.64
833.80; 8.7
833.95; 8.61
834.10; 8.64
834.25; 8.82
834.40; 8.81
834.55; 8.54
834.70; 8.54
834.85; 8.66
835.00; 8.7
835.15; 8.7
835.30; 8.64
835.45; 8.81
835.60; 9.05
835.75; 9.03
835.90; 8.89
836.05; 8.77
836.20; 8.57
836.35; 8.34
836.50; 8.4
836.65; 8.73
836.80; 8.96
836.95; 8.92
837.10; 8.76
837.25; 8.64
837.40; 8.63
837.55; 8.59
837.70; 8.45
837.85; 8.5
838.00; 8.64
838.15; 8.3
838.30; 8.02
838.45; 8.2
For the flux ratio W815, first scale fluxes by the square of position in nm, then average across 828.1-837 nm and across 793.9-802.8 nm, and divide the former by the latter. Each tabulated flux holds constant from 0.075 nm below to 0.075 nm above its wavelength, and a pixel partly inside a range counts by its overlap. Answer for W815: 1.1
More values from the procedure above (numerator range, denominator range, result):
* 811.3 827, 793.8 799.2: 1.09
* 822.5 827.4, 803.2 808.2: 1.07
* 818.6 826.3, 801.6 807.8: 1.04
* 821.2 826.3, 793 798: 1.13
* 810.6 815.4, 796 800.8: 1.08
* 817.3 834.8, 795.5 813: 1.05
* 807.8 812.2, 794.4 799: 1.08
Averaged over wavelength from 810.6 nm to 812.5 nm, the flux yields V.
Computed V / 9.04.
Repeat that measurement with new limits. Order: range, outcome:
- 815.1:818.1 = 9.01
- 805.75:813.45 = 8.9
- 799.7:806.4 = 8.79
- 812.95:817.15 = 9.03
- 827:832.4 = 8.93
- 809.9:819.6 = 8.85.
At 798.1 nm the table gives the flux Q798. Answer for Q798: 8.43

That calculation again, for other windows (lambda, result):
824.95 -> 8.95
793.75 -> 8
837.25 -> 8.64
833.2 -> 8.66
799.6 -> 8.57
